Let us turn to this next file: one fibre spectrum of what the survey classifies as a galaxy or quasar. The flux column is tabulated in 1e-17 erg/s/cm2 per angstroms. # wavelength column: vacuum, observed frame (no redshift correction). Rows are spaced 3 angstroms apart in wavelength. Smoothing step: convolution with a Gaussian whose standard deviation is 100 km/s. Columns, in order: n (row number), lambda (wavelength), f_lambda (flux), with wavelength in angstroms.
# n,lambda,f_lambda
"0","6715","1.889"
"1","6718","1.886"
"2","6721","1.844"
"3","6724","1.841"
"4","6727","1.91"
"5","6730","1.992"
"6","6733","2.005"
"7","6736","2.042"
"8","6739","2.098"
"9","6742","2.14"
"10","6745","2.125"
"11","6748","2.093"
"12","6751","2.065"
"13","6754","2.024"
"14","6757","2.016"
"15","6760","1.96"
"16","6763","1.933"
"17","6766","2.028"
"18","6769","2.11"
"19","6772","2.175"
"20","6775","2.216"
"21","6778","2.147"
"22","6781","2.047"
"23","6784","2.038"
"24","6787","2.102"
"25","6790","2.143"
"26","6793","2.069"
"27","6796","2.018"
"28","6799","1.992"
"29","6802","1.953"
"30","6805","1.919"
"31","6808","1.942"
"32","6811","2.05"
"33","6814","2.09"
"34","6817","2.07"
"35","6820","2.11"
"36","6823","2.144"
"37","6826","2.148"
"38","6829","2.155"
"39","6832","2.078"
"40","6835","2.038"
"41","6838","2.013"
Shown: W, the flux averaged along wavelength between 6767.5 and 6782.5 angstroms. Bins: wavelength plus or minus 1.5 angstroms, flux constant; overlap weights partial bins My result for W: 2.14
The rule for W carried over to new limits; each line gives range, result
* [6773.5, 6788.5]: 2.11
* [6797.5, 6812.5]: 1.97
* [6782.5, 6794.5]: 2.09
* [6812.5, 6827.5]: 2.11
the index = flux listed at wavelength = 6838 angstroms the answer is 2.013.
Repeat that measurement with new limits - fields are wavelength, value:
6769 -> 2.11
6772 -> 2.175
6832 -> 2.078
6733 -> 2.005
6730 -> 1.992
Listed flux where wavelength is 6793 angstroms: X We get 2.069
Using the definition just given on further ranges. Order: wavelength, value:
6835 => 2.038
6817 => 2.07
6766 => 2.028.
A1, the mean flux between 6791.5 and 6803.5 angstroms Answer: 2.01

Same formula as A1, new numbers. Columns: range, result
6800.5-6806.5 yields 1.94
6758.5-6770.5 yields 2.01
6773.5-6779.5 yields 2.18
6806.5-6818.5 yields 2.04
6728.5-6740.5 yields 2.03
